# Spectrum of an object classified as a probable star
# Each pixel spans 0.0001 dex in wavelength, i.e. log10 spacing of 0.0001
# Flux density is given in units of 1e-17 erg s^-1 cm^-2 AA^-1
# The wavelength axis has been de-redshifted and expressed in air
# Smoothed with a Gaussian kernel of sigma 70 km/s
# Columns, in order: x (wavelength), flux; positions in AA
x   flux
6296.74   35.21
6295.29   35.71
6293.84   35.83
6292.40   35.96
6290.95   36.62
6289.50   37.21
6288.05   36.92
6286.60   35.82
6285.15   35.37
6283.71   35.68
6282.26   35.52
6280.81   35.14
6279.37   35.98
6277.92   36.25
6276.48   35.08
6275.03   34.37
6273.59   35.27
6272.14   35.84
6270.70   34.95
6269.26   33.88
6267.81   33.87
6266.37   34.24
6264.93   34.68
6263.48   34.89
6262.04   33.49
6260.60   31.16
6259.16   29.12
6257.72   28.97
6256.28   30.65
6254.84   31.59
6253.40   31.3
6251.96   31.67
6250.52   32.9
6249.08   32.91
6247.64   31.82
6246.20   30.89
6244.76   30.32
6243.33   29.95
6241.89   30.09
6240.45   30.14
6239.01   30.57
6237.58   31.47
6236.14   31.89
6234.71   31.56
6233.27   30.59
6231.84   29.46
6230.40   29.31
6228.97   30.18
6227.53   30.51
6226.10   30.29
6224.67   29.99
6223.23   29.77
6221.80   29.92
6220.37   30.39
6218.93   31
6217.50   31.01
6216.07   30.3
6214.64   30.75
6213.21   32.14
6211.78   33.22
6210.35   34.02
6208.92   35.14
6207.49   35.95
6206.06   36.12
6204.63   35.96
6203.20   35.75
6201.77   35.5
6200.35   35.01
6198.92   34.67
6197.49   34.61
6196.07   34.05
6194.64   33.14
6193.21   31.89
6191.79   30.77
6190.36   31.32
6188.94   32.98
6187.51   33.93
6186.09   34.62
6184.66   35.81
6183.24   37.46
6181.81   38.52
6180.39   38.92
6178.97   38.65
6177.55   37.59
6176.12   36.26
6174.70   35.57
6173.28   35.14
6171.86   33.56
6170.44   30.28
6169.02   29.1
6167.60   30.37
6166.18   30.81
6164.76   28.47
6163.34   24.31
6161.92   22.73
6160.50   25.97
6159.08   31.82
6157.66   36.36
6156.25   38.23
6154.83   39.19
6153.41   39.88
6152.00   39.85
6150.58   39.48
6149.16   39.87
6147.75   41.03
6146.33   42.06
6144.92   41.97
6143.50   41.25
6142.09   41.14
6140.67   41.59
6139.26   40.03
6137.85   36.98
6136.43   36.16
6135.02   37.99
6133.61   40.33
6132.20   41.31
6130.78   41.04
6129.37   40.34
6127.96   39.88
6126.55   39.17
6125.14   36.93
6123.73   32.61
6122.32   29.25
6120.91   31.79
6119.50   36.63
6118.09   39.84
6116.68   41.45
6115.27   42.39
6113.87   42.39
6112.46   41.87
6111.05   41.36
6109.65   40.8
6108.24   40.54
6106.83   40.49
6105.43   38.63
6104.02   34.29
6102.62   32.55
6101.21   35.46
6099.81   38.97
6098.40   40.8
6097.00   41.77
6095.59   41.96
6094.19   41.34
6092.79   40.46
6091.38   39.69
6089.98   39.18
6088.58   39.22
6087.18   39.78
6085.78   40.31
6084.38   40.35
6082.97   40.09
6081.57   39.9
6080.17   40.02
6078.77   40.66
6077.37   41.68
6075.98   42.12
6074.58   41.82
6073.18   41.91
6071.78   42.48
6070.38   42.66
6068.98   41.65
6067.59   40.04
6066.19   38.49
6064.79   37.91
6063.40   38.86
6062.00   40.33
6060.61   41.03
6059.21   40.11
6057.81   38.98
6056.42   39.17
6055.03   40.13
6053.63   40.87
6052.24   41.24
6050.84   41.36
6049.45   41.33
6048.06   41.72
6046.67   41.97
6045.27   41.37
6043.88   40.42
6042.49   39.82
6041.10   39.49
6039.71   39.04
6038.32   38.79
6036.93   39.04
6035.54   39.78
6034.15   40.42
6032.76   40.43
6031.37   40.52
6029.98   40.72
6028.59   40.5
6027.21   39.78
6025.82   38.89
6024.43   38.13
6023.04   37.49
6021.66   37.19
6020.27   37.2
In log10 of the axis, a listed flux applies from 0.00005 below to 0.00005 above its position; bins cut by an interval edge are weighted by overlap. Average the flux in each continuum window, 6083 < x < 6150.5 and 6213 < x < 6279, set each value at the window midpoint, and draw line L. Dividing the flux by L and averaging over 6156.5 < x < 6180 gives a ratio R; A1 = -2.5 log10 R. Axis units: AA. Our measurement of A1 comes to 0.14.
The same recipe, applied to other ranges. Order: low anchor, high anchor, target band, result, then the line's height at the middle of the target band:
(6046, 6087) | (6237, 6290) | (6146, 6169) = 0.096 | 37.2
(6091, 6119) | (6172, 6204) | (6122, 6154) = -0.038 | 37.9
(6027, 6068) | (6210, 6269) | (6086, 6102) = -0.052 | 38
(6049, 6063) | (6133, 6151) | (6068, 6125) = 0.019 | 40.2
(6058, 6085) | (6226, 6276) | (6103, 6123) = -0.001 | 38.6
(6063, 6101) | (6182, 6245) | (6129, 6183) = -0.013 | 35.9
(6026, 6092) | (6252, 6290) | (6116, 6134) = 0.020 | 38.4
